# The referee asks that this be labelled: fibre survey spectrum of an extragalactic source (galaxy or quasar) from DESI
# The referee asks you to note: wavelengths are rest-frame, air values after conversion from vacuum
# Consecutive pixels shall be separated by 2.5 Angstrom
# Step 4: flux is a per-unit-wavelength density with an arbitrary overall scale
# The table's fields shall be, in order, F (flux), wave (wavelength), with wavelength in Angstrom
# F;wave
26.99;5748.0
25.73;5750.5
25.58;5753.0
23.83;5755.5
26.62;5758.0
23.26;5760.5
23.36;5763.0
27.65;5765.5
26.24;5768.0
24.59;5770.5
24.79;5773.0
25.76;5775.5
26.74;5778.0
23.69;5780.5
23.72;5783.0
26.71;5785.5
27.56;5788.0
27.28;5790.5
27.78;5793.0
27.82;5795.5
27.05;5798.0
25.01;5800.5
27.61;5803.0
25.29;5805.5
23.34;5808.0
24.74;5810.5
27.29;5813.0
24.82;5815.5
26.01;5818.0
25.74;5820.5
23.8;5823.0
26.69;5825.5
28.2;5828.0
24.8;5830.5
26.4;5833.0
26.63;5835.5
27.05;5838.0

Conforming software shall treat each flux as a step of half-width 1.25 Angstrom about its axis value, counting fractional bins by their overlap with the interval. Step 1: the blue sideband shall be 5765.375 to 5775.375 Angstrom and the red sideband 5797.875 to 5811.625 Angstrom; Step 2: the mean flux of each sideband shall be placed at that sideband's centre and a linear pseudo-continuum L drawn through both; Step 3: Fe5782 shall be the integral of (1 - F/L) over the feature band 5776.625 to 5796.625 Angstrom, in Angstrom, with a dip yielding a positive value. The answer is -0.7 Angstrom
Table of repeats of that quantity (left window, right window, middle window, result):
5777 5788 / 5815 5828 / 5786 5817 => -0.89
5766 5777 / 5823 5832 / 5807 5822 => 0.40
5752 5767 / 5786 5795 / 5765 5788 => 0.70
